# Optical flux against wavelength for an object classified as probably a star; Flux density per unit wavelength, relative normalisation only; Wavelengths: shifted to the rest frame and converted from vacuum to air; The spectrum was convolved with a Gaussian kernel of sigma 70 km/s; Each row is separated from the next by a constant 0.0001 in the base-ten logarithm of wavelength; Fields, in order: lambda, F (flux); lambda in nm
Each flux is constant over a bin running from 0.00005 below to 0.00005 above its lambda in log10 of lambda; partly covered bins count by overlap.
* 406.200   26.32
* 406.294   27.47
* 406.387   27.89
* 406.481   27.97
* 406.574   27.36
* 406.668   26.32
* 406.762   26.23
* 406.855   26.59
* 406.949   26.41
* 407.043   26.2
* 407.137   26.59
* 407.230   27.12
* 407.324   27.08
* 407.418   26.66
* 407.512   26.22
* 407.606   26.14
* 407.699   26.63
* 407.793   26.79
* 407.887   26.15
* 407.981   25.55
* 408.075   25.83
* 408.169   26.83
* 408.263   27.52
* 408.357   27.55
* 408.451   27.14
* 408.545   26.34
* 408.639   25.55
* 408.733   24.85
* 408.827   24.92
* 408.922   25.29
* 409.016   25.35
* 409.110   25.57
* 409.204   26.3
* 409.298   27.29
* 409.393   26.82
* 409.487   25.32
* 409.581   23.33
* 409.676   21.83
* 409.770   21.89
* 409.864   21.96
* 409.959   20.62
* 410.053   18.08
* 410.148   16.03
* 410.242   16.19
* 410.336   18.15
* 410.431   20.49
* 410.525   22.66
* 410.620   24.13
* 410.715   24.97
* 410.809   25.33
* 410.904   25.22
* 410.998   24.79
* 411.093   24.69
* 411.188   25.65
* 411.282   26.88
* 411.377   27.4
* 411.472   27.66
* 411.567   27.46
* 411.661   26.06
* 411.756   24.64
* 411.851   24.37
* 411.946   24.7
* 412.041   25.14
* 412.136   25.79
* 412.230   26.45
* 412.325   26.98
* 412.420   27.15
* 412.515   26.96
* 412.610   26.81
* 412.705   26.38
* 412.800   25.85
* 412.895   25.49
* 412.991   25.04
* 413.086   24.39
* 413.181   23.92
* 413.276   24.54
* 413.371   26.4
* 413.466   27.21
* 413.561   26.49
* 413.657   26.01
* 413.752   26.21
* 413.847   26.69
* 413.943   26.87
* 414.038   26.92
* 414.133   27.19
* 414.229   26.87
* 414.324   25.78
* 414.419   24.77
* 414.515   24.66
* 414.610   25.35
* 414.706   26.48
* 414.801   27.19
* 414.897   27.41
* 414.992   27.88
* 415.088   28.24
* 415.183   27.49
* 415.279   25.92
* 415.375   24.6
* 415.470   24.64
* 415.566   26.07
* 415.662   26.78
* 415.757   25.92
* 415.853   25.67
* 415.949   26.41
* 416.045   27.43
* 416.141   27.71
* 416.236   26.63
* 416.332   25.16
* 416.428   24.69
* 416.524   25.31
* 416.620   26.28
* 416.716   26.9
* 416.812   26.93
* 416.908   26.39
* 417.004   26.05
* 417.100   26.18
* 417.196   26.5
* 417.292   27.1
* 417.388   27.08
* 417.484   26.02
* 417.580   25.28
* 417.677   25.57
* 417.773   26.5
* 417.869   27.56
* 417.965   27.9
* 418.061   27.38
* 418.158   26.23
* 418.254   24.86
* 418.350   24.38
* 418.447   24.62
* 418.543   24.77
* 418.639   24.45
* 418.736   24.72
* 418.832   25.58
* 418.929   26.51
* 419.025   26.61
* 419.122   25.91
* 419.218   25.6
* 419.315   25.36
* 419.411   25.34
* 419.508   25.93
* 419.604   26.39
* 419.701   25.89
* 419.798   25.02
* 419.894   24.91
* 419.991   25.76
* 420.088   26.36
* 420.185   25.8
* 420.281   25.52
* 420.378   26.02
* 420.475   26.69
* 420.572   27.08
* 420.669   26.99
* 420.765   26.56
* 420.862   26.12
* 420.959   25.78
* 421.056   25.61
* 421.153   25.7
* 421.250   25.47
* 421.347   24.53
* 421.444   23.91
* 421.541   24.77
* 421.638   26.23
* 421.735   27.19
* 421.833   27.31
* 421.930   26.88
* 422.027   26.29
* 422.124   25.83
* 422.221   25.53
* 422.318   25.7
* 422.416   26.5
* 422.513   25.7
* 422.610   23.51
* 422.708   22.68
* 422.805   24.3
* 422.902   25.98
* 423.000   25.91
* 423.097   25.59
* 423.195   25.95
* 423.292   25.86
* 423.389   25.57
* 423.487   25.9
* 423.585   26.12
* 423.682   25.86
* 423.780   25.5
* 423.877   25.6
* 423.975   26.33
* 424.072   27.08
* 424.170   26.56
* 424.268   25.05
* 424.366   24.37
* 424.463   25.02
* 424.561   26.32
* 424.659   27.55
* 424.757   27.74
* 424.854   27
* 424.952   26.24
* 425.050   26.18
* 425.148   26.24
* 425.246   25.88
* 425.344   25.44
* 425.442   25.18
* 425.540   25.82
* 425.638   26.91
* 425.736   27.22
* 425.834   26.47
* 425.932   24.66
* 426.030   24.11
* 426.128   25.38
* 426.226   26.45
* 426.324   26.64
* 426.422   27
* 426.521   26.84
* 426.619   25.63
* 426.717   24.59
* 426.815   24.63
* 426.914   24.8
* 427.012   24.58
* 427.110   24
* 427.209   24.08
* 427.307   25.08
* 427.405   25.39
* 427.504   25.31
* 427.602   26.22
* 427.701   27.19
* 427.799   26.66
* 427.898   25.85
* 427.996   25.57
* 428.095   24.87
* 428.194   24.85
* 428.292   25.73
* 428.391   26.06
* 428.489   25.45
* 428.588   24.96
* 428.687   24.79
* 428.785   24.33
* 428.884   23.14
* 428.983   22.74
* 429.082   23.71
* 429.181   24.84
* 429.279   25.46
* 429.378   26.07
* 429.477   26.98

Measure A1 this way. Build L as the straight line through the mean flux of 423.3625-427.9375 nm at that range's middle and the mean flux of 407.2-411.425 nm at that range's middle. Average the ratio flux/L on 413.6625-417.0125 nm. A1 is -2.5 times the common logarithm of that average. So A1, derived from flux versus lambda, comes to -0.054 mag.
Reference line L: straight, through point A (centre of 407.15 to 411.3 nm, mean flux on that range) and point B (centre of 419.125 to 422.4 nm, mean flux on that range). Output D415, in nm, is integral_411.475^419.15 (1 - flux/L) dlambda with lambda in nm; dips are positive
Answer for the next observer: -0.26 nm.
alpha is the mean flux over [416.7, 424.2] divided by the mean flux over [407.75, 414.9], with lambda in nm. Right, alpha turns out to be 1.03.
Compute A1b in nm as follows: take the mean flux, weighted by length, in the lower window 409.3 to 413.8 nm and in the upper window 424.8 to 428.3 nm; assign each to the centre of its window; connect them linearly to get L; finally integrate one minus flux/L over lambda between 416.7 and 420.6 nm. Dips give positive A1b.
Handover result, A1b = -0.14 nm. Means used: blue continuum 24.5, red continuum 25.7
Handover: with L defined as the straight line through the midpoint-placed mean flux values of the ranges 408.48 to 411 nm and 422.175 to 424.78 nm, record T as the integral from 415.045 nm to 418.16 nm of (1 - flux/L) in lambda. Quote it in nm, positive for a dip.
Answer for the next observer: -0.24 nm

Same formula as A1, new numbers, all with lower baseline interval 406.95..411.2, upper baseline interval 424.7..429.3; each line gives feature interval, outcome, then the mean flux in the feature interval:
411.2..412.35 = -0.06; 26.1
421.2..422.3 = -0.03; 25.8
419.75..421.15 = -0.04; 26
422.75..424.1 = -0.02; 25.8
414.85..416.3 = -0.07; 26.6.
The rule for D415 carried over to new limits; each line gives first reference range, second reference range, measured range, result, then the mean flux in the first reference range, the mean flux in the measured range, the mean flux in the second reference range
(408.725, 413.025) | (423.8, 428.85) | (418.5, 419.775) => -0.025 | 24.4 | 25.6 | 25.7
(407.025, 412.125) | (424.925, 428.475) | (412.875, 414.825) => -0.070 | 24.8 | 25.9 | 25.7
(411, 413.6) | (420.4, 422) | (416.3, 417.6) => -0.009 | 25.9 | 26.2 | 26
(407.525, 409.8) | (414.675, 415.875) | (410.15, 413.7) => 0.156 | 25.7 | 25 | 26.5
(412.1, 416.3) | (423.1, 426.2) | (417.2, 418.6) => 0.004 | 26.3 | 26.1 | 26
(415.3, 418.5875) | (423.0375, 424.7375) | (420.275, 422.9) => 0.026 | 26.1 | 25.7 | 25.9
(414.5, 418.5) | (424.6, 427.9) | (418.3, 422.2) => 0.053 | 26.3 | 25.8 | 25.9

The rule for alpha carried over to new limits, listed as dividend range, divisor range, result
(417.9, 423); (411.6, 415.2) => 0.98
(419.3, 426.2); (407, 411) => 1.05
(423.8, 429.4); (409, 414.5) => 1.03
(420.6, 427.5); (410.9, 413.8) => 0.99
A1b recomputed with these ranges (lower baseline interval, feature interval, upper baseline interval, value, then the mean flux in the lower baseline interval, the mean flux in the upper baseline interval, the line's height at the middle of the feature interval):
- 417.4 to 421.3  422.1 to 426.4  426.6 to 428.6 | -0.05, 25.9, 25.3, 25.5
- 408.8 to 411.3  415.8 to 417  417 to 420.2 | -0.05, 23.3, 25.9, 25.2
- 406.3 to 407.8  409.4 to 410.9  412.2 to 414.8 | 0.27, 26.8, 26.1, 26.5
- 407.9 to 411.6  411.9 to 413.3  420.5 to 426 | -0.06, 24.3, 25.9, 24.7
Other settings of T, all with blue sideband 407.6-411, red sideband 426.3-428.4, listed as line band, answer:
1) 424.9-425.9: -0.03 nm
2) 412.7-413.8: -0.05 nm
